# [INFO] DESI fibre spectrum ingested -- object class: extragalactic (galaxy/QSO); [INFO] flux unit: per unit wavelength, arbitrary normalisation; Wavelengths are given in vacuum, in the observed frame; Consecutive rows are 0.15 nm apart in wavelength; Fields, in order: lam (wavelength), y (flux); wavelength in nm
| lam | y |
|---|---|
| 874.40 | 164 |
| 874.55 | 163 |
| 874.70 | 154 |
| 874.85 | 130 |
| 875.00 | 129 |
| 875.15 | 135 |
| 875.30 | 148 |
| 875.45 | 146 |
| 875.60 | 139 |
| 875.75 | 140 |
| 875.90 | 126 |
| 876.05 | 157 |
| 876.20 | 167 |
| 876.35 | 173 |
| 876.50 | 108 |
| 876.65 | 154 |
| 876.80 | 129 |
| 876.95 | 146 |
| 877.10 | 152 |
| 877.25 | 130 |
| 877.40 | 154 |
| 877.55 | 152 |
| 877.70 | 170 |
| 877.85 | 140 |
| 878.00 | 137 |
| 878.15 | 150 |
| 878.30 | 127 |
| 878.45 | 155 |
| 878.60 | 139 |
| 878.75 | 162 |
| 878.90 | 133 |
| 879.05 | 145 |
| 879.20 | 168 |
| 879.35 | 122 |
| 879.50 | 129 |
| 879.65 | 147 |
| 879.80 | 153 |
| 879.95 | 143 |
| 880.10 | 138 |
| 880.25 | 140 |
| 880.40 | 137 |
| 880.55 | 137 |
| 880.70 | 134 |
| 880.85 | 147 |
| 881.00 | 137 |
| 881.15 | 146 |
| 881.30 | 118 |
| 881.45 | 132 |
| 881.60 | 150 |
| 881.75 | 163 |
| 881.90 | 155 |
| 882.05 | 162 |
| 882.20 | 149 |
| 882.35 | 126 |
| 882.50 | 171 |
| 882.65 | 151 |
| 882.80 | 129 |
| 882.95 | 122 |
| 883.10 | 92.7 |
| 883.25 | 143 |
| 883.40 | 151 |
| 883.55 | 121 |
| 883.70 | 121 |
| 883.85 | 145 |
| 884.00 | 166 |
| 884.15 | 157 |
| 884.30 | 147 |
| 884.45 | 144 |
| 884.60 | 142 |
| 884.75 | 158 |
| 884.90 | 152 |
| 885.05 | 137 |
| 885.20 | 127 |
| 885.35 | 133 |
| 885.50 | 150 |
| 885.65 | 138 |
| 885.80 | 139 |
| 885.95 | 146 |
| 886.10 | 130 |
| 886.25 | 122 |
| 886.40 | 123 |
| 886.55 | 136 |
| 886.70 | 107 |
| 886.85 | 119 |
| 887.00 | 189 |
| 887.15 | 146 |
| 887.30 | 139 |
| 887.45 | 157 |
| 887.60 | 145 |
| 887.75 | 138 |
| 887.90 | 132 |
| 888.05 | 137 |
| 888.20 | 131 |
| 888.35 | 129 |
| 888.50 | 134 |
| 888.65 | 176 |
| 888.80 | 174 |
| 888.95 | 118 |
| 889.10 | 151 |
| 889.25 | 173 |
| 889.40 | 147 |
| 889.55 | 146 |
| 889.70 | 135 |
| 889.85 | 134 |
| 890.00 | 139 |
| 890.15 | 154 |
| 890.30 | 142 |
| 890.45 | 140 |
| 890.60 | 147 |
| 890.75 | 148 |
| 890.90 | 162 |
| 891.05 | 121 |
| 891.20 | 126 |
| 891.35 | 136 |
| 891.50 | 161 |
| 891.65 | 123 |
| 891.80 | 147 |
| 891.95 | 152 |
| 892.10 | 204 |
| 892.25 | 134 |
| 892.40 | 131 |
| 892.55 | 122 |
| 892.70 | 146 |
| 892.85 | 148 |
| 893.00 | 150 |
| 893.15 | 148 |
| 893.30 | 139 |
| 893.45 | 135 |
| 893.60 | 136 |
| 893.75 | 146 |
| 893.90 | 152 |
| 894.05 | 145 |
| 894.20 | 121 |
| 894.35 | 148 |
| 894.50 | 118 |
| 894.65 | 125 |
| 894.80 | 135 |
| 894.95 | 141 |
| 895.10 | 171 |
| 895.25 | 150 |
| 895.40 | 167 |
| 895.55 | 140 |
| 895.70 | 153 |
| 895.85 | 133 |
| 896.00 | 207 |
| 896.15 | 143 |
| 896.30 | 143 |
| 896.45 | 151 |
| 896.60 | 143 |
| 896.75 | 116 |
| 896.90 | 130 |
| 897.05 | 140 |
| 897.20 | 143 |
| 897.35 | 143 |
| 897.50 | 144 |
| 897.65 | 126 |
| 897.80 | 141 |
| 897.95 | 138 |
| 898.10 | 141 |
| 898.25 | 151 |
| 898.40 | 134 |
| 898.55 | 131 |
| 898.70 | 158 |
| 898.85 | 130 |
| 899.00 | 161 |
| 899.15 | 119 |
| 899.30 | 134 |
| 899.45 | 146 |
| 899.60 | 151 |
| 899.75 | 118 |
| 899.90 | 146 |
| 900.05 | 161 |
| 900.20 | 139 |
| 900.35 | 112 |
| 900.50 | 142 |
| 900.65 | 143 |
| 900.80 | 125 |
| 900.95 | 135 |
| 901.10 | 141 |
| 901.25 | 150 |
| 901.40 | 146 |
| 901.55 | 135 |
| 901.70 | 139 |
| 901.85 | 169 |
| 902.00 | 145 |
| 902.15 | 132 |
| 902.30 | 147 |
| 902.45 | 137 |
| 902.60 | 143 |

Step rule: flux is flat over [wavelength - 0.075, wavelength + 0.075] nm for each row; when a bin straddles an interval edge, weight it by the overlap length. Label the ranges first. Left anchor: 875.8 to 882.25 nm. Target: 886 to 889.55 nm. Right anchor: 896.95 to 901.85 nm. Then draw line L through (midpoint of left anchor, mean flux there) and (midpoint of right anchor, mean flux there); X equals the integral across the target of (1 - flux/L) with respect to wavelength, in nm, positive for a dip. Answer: 0.02 nm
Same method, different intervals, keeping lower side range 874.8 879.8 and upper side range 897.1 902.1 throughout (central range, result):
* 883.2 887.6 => 0.05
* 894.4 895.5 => -0.02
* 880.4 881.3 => 0.03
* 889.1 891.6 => -0.05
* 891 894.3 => -0.02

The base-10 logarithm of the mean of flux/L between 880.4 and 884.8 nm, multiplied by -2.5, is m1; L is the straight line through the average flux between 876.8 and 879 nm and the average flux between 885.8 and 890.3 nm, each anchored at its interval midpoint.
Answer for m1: 0.01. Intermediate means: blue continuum 146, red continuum 142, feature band 142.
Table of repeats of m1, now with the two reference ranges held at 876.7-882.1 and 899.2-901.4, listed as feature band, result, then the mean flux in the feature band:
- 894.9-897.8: -0.05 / 146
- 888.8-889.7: -0.05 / 148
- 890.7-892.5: -0.03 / 145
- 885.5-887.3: 0.04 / 137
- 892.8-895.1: 0.00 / 140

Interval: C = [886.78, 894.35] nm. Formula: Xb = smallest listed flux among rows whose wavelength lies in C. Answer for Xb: 118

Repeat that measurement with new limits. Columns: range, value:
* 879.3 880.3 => 122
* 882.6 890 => 92.7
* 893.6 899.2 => 116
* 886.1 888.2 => 107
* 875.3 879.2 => 108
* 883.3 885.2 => 121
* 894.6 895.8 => 125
